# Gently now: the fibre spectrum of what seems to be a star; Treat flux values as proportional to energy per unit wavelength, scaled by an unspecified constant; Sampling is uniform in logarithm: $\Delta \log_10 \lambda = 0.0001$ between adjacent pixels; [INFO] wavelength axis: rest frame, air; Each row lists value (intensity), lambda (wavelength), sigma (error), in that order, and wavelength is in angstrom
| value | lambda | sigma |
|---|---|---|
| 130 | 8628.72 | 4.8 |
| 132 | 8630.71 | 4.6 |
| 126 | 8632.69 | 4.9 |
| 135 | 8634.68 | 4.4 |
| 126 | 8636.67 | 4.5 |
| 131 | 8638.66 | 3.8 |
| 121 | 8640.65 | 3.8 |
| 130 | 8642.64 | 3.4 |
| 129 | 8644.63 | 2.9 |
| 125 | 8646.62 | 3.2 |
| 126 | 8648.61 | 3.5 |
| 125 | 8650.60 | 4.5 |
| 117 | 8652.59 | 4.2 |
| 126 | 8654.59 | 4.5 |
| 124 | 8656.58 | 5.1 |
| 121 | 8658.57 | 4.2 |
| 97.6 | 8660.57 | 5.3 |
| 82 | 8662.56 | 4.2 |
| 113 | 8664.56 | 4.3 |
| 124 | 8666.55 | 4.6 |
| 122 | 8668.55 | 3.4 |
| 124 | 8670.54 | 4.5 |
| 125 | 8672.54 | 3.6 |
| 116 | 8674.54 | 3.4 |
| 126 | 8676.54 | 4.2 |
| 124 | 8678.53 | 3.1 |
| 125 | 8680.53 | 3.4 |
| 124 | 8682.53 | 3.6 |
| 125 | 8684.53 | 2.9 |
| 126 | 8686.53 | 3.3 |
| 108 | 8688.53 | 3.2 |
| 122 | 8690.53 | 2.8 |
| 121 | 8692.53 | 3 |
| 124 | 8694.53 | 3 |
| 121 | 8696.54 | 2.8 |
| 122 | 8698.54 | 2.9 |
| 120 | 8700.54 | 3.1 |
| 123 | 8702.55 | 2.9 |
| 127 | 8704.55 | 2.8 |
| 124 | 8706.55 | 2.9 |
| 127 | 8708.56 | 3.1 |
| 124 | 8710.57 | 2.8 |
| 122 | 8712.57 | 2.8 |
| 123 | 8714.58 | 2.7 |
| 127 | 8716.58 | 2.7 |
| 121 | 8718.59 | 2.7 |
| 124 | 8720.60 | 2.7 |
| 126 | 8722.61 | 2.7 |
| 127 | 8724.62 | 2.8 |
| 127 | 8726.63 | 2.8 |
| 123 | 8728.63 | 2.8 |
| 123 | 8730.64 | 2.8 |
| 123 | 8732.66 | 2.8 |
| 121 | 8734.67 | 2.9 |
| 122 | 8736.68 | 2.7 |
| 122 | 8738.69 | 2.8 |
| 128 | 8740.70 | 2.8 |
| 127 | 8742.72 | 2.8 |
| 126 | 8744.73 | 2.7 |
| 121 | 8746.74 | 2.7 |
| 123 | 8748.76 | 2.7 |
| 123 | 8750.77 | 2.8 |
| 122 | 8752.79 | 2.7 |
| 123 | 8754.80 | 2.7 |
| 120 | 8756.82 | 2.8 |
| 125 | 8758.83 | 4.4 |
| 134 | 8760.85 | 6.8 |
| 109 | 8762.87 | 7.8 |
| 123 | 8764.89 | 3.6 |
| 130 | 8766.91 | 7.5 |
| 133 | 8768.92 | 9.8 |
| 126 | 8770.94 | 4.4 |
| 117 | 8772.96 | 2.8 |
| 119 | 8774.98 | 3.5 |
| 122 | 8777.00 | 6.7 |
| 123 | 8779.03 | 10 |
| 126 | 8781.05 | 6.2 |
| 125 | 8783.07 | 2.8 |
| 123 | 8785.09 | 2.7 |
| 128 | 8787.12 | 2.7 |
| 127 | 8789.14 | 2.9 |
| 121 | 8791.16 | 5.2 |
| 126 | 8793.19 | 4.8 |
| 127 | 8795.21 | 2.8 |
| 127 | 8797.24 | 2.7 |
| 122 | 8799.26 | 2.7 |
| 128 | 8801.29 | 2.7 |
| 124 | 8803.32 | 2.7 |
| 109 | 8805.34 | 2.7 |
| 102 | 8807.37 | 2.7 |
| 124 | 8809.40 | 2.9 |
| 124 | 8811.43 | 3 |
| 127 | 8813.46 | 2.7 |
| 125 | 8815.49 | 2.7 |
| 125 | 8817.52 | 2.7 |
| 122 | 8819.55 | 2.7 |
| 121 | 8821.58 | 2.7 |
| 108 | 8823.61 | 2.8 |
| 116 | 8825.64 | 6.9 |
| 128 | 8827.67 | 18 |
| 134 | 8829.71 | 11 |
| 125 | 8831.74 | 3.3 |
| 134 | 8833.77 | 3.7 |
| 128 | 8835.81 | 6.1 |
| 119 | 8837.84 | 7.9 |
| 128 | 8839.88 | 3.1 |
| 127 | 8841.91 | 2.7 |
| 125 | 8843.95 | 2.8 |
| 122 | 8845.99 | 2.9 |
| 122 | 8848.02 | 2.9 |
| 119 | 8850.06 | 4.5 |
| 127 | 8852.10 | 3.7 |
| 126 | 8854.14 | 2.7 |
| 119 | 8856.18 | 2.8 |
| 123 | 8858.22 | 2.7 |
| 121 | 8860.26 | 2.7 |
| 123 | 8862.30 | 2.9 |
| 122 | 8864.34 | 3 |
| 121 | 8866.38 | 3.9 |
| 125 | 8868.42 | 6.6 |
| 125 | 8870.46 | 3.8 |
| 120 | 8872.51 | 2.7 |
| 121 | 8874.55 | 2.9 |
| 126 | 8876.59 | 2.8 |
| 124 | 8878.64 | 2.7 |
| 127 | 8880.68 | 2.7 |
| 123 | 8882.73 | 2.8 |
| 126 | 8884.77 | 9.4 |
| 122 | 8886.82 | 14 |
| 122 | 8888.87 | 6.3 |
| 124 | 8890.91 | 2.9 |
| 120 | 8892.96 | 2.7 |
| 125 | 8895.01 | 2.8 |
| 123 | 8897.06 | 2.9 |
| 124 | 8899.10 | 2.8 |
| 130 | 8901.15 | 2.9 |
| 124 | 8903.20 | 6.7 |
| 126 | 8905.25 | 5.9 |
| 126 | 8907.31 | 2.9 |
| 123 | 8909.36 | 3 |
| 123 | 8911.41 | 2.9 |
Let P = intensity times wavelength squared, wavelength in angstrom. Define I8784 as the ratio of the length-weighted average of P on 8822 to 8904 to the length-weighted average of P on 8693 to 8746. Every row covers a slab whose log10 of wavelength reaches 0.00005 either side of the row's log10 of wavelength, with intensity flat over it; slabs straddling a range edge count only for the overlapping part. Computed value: 1.03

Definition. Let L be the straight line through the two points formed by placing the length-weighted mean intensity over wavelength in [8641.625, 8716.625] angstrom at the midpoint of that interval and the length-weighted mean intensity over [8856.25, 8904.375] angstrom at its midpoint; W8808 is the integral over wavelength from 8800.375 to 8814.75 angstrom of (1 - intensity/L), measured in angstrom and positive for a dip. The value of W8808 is 0.34 angstrom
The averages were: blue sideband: 121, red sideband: 123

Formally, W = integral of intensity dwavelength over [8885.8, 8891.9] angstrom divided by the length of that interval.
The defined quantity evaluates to 123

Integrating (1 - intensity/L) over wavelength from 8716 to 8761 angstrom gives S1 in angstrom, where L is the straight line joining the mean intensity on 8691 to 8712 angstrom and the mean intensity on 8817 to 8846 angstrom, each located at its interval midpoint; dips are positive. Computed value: -0.2 angstrom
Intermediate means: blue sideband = 123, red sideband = 124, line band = 124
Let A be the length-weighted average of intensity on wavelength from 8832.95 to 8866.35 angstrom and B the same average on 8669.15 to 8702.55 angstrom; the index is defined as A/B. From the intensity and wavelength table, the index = 1.01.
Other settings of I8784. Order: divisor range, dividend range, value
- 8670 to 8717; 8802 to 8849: 1.03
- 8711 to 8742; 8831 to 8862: 1.03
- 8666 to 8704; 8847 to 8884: 1.05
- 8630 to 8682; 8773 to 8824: 1.04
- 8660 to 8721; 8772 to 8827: 1.04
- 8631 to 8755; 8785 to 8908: 1.04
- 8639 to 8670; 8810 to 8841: 1.08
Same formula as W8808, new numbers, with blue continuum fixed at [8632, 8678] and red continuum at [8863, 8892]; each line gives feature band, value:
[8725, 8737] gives -0.1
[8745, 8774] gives -0.3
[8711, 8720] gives -0.1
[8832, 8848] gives -0.4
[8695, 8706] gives -0.1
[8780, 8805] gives -0.5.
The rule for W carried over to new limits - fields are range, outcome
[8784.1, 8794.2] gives 125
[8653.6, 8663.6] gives 110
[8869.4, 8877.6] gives 123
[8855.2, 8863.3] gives 122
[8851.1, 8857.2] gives 124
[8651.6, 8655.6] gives 121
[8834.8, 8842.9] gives 126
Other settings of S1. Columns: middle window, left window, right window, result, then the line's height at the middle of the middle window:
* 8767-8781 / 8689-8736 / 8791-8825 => -0.22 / 122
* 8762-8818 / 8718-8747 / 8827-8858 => 0.85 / 125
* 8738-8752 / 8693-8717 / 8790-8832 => -0.15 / 123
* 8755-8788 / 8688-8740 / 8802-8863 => -0.29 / 123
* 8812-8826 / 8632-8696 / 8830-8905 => 0.29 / 123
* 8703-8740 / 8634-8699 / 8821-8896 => -0.64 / 122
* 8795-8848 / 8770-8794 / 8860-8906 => 0.24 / 124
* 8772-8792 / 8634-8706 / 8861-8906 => -0.07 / 123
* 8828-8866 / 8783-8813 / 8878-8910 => -0.39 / 123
